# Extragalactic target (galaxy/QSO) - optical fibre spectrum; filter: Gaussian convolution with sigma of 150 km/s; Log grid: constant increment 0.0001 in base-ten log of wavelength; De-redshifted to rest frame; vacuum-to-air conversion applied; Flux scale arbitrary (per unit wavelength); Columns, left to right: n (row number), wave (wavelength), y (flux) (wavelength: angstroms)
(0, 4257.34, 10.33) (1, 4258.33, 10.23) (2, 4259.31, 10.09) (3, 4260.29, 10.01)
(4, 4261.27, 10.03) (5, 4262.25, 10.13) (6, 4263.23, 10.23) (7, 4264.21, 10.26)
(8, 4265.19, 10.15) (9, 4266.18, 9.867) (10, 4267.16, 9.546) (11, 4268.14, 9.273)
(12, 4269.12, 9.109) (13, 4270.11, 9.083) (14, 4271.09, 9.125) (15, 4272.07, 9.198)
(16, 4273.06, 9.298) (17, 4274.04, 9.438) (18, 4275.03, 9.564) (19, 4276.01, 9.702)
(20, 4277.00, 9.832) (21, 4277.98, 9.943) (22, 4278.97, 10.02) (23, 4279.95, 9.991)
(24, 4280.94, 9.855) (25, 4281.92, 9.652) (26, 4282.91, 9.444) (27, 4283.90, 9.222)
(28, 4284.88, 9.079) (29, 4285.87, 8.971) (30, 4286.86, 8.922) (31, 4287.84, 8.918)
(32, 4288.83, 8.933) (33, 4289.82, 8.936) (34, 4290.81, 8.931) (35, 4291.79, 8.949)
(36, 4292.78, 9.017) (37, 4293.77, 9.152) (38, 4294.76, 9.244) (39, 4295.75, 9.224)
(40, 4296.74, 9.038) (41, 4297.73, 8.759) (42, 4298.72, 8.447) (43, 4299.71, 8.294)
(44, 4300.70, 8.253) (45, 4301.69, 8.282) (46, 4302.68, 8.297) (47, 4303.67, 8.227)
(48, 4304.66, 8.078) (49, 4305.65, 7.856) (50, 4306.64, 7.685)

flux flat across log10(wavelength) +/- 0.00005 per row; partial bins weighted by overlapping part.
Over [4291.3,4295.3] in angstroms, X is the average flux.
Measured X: 9.09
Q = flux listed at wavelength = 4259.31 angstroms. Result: 10.09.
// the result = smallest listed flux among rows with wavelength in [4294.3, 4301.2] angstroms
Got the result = 8.253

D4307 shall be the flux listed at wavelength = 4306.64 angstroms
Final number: 7.685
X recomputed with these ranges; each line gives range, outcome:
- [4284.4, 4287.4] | 8.99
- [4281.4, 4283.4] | 9.56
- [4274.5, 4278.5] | 9.74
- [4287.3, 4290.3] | 8.94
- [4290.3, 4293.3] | 8.98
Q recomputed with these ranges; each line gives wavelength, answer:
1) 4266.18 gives 9.867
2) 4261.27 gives 10.03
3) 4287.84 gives 8.918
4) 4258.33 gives 10.23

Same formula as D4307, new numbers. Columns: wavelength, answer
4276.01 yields 9.702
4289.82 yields 8.936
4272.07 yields 9.198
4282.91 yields 9.444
